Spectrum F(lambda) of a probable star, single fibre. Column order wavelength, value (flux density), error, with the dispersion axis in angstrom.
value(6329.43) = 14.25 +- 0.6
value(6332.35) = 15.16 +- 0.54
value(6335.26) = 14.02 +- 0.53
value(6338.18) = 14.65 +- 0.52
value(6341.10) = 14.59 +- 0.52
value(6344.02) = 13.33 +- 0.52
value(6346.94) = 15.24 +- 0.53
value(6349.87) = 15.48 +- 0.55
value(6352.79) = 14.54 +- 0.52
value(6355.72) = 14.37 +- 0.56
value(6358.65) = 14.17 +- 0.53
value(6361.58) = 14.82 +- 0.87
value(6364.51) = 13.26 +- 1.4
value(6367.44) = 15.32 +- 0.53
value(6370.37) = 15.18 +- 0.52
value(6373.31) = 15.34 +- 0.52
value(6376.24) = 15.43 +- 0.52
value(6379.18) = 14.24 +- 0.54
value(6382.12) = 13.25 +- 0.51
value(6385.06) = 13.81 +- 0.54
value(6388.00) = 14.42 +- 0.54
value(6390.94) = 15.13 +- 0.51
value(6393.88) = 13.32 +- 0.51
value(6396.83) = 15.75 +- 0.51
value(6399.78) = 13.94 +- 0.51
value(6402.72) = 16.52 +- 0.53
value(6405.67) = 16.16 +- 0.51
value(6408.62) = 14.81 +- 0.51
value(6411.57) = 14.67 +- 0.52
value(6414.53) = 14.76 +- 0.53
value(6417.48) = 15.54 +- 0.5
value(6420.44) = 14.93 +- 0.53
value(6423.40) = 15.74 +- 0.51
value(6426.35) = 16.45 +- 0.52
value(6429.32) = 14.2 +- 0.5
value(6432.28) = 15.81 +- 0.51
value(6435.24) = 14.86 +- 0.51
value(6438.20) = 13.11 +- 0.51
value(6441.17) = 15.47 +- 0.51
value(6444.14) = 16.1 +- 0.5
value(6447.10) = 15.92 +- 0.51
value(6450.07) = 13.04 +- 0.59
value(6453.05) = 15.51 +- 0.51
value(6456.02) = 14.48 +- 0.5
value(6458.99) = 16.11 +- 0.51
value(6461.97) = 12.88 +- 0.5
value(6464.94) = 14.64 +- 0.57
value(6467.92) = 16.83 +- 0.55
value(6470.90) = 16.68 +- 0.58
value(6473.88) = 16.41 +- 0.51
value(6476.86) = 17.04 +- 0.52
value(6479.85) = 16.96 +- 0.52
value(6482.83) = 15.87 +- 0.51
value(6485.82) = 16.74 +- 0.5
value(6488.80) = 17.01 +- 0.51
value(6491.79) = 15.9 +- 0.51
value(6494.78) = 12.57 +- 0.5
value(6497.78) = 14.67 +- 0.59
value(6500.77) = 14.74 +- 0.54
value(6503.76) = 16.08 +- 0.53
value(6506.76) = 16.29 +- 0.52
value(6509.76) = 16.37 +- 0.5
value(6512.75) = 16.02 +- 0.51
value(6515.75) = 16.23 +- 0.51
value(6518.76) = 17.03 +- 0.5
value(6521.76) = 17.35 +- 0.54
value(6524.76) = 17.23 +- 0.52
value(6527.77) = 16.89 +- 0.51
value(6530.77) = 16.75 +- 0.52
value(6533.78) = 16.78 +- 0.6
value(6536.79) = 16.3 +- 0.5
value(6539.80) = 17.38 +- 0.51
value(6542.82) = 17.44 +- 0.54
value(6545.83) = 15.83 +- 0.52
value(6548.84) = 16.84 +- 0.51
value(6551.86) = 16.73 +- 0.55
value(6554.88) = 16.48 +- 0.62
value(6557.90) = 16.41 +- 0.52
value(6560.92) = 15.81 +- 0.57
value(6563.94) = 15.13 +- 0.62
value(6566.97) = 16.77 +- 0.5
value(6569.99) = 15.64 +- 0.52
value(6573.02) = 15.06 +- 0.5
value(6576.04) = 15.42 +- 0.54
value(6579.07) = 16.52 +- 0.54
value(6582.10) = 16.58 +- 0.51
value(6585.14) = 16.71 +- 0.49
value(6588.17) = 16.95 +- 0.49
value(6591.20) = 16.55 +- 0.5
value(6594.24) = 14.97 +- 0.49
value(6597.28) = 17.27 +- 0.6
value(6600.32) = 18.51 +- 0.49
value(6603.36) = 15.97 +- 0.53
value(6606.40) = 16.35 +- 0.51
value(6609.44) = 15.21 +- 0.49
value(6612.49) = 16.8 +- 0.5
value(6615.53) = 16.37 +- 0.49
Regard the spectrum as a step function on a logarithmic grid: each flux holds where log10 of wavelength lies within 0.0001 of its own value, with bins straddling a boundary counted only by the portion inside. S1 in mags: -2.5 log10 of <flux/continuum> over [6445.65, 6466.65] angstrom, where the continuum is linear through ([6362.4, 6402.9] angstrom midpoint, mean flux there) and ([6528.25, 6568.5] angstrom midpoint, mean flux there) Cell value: 0.055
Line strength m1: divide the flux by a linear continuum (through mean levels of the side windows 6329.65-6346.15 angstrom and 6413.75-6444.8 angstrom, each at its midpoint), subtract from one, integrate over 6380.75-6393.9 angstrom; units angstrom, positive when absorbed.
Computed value 0.7 angstrom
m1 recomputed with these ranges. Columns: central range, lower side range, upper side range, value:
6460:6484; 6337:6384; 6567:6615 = -0.8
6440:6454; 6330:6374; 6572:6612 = 0.1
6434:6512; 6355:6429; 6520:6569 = 1.5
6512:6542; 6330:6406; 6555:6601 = -1.8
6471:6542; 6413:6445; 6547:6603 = -2.3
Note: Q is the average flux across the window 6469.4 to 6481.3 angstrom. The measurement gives 16.8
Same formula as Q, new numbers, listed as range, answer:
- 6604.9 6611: 15.8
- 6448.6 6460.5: 14.8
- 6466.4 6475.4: 16.6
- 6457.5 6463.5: 14.5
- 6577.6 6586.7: 16.6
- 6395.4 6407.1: 15.6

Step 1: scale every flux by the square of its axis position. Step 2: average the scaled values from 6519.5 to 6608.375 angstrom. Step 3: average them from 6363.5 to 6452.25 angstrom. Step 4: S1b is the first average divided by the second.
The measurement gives 1.2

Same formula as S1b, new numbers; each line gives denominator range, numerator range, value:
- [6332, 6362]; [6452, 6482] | 1.13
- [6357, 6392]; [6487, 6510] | 1.10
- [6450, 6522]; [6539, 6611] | 1.07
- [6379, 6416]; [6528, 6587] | 1.17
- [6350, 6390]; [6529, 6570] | 1.20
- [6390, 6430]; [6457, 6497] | 1.06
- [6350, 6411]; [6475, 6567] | 1.16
